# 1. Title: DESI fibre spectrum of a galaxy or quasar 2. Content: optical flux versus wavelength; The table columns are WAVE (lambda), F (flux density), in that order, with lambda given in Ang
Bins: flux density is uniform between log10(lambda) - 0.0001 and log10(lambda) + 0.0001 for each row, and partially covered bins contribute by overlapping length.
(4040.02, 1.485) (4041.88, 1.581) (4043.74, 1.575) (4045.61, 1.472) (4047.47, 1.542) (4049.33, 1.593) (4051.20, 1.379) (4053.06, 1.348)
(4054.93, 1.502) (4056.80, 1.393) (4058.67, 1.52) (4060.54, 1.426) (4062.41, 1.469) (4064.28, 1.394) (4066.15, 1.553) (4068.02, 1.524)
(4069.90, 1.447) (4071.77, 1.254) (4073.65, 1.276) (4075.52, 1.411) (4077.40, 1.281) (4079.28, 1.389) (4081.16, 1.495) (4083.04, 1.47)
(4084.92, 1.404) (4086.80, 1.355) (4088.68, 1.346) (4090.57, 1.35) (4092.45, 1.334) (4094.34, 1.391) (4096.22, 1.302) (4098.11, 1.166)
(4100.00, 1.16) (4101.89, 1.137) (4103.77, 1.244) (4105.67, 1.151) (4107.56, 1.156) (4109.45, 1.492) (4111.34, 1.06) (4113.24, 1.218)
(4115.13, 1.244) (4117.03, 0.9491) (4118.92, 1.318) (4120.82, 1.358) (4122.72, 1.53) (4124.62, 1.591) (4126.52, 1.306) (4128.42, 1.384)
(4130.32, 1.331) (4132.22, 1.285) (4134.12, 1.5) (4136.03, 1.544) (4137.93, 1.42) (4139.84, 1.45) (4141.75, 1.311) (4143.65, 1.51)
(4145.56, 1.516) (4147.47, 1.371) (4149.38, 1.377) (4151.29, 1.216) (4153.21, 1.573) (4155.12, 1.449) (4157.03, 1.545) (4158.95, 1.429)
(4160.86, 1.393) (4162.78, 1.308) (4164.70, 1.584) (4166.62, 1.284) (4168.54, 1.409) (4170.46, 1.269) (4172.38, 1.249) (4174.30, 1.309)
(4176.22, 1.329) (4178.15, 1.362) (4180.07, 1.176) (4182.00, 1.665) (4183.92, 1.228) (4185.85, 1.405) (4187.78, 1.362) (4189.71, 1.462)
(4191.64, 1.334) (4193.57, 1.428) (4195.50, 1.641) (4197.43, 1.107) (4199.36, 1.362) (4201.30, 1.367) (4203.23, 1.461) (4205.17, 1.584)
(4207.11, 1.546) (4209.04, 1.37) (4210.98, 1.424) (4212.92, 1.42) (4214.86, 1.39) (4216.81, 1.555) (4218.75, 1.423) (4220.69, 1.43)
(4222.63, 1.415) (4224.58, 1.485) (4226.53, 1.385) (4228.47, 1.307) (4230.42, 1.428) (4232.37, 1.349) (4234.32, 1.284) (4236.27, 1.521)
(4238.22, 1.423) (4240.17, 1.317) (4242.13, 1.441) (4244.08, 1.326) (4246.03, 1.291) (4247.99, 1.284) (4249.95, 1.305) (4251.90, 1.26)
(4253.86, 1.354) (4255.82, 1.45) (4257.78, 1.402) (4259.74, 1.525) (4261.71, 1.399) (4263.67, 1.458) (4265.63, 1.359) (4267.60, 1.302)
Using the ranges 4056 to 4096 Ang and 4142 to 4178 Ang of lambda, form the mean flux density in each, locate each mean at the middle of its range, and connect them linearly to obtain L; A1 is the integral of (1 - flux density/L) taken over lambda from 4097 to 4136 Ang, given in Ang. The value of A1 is 3.1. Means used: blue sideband 1.4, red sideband 1.39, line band 1.29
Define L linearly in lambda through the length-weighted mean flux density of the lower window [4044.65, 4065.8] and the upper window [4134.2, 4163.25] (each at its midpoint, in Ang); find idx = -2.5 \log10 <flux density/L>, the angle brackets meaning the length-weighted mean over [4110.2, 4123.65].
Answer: 0.161 mag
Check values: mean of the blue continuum 1.46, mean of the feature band 1.24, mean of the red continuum 1.43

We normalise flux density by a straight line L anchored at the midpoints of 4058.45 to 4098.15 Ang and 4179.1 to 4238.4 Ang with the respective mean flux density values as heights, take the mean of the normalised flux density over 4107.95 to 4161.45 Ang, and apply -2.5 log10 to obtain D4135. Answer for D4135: 0.02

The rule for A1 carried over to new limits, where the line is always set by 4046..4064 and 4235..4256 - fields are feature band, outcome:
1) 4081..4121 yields 4.6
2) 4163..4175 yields 0.4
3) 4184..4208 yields -0.5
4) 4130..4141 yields -0.1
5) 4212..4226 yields -0.7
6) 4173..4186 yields 0.4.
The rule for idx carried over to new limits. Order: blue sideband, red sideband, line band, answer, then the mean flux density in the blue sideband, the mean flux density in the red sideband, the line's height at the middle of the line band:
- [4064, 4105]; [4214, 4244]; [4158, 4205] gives 0.010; 1.35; 1.41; 1.39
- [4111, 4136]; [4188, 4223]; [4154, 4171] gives -0.029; 1.33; 1.43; 1.38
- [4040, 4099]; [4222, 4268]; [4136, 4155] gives -0.018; 1.42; 1.38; 1.4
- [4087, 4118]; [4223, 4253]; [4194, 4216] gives -0.075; 1.23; 1.36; 1.33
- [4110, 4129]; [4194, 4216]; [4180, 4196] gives -0.013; 1.3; 1.43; 1.4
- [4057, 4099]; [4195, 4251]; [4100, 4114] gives 0.156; 1.39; 1.4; 1.39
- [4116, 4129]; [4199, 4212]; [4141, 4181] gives 0.010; 1.35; 1.45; 1.39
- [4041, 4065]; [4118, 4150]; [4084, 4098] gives 0.083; 1.48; 1.42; 1.45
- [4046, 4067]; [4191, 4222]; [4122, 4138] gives 0.012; 1.47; 1.43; 1.45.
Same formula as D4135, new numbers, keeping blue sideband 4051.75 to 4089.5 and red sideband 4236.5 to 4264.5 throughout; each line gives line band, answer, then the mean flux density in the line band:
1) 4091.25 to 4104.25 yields 0.13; 1.25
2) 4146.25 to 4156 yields 0.00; 1.4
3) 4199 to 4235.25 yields -0.03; 1.42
